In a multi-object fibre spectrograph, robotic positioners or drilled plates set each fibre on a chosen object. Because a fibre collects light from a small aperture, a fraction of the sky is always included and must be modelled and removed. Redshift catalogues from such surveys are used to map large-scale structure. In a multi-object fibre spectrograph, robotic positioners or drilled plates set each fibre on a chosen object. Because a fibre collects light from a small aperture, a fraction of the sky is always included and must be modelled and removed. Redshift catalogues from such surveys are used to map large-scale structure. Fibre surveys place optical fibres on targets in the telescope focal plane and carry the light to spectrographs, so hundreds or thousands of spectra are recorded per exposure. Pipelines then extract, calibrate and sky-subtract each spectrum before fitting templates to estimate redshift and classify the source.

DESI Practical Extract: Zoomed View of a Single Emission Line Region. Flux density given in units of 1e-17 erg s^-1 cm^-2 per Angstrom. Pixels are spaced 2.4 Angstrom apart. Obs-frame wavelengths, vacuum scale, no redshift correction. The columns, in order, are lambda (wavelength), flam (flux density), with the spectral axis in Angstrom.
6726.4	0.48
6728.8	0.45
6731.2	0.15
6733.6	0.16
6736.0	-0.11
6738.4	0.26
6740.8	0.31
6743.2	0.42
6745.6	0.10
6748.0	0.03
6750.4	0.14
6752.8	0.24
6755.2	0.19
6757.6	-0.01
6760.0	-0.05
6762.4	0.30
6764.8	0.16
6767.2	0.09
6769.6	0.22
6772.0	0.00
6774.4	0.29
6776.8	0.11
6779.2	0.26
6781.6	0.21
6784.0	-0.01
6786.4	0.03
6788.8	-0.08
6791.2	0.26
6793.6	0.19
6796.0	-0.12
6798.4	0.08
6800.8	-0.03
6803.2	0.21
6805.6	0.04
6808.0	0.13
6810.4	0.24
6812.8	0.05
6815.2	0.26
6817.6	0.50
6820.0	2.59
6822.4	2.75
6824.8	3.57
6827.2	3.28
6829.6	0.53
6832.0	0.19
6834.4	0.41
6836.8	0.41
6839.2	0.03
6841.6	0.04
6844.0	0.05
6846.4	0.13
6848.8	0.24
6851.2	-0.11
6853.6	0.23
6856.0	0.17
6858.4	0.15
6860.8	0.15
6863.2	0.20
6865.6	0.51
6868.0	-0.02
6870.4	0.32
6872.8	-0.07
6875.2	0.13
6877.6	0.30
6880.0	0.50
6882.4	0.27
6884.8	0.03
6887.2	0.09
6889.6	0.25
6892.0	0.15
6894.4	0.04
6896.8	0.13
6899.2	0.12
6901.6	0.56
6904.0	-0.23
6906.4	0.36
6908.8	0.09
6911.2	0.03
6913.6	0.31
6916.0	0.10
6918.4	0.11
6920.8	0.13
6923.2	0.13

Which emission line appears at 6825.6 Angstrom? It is [O II] 3727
